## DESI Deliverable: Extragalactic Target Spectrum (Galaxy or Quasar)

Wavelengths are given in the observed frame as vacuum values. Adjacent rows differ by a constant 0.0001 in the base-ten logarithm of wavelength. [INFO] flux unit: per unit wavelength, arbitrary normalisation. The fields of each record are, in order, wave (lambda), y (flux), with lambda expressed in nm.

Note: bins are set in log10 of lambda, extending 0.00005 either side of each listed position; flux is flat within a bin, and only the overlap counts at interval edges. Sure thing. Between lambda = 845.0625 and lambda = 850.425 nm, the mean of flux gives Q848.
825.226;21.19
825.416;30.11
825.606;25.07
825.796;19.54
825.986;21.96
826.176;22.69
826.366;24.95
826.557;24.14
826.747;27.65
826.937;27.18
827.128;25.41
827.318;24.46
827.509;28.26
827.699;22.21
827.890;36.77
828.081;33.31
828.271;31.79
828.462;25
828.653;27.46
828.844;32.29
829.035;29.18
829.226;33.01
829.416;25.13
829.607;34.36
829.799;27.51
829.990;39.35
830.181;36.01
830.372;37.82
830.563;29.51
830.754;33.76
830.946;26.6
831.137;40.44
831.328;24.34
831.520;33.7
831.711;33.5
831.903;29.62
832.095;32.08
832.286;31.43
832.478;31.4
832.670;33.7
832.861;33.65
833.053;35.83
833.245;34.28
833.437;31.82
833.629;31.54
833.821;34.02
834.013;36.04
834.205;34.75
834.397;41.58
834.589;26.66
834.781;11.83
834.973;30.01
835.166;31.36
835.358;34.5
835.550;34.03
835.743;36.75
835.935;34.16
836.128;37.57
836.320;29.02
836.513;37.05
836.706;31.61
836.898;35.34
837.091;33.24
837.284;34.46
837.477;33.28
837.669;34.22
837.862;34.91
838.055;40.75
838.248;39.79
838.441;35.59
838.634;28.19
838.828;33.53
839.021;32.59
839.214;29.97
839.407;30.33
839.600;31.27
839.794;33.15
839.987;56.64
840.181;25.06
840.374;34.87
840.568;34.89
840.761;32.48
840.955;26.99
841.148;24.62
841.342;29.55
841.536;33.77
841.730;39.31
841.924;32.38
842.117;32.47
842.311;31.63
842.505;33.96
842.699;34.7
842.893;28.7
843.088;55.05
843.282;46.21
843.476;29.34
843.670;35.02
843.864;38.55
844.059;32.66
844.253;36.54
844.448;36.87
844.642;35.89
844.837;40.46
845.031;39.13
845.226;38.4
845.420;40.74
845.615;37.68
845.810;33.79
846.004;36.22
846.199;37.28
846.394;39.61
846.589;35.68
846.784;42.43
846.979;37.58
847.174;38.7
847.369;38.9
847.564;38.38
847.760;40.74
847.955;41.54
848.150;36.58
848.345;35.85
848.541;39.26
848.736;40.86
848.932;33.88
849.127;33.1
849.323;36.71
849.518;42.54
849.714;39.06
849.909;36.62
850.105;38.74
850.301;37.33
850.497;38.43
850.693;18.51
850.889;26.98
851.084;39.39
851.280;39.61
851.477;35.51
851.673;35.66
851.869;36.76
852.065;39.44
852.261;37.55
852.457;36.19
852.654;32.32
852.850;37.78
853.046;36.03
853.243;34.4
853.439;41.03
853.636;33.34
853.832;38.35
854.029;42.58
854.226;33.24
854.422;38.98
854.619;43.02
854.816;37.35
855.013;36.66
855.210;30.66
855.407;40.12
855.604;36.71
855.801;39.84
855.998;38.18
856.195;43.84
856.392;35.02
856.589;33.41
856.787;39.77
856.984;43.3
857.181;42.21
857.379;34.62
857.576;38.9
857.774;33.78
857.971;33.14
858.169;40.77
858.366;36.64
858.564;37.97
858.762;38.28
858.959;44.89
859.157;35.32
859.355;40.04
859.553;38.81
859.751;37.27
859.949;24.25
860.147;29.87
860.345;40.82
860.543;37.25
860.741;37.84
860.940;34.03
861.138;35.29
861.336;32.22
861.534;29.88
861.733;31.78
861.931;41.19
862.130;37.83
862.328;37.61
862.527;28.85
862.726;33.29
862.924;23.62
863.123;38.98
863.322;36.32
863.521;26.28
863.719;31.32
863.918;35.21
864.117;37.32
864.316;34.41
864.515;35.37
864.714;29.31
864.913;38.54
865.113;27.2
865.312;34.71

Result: 38.1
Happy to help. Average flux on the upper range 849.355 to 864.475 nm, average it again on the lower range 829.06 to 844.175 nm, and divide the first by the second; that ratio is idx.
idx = 1.08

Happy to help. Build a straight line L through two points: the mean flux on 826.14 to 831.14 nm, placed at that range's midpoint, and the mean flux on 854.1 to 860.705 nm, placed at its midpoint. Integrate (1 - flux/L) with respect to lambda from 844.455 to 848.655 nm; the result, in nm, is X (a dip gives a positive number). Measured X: -0.46 nm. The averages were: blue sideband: 29.8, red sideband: 37.4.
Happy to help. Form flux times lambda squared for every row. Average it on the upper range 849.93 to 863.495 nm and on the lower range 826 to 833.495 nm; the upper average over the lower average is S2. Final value 1.27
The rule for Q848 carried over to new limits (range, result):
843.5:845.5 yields 37.1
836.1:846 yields 35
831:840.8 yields 33.4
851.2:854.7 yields 37.3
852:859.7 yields 37.8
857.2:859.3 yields 37.7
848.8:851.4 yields 35.5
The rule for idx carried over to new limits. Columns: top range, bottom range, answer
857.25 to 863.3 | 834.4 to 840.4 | 1.06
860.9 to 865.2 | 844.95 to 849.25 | 0.88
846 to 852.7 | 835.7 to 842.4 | 1.10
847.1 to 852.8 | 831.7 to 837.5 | 1.12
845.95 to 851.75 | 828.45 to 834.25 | 1.15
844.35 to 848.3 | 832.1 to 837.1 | 1.17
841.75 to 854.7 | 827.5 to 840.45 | 1.13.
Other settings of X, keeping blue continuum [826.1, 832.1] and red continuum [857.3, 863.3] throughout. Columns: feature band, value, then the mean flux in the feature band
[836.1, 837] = -0.07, 33.9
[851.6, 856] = -0.37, 37.2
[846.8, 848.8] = -0.34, 39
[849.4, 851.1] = -0.07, 35.1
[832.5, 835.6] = -0.13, 32.2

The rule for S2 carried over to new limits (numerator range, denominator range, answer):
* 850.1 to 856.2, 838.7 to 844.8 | 1.09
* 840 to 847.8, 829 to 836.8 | 1.14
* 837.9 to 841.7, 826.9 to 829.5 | 1.20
